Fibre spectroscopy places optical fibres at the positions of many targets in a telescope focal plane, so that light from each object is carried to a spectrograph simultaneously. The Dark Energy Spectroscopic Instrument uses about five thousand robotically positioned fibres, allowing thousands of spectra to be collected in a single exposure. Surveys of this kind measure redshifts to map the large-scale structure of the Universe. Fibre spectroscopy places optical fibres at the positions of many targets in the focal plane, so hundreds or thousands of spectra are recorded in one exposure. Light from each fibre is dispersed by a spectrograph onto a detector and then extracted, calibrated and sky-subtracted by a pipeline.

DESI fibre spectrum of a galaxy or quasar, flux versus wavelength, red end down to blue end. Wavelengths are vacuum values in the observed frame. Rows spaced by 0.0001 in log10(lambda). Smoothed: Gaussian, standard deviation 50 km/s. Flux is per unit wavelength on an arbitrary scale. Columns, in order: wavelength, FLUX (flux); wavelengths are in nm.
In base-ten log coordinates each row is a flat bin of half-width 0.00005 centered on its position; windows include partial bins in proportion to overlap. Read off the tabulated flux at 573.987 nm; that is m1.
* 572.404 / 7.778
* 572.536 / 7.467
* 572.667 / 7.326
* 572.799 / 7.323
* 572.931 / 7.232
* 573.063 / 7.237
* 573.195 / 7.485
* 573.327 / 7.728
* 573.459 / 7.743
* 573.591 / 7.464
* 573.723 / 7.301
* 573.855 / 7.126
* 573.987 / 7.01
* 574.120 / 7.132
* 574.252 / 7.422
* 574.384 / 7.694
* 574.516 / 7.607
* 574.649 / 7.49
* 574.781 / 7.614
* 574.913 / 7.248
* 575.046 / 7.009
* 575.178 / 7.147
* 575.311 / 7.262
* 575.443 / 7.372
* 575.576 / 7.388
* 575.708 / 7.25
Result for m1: 7.01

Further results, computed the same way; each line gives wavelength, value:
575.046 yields 7.009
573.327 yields 7.728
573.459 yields 7.743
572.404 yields 7.778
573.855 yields 7.126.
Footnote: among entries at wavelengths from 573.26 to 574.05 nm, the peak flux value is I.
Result 7.743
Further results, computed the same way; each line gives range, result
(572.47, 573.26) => 7.485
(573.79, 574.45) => 7.694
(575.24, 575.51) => 7.372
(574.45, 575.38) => 7.614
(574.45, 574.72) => 7.607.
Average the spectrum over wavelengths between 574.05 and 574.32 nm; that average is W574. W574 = 7.27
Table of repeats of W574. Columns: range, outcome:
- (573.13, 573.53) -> 7.65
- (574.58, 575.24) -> 7.3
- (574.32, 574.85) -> 7.6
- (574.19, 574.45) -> 7.57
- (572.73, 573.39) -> 7.4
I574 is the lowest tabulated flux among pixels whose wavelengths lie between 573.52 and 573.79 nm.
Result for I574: 7.301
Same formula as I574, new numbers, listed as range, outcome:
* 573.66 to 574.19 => 7.01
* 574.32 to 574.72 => 7.49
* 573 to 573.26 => 7.237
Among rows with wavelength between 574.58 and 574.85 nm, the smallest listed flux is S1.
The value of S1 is 7.49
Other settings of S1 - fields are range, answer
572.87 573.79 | 7.232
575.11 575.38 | 7.147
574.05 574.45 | 7.132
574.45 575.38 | 7.009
